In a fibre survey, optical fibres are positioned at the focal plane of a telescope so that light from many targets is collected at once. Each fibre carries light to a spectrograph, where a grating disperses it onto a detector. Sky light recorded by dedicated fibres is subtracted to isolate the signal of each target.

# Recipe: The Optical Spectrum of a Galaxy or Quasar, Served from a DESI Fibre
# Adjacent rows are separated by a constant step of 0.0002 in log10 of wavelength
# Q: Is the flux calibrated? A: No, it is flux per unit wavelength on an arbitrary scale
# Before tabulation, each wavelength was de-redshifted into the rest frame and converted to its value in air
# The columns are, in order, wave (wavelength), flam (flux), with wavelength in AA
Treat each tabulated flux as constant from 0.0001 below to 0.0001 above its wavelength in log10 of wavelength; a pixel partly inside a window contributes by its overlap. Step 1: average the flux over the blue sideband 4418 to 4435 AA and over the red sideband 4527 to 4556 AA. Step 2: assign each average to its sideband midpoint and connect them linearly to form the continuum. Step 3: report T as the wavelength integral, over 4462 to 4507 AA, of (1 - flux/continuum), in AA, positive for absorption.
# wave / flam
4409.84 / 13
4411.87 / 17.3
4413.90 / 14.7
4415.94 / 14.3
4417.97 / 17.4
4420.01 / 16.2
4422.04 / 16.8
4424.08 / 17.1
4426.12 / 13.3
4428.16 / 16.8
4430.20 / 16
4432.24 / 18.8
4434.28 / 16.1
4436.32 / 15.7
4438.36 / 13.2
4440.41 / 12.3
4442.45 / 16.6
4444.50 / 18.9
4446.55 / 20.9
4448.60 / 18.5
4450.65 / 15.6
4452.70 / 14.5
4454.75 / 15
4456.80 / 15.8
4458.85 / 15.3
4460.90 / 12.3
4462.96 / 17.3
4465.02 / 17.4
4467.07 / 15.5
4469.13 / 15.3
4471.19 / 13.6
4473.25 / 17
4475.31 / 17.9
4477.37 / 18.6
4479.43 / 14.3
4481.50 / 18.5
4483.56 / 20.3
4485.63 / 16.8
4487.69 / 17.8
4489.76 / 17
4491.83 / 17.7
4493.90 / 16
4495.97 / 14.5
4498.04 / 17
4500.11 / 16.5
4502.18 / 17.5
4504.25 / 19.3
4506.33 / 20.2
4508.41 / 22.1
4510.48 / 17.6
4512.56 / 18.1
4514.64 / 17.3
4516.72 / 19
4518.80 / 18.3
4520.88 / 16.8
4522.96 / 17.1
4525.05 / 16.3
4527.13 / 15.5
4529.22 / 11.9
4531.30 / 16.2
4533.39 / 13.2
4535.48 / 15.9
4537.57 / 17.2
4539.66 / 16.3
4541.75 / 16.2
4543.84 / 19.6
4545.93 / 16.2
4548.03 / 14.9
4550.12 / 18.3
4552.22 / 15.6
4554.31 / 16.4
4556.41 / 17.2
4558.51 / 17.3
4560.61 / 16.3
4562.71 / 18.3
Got -2.35 AA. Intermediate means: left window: 16.4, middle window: 17.1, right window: 16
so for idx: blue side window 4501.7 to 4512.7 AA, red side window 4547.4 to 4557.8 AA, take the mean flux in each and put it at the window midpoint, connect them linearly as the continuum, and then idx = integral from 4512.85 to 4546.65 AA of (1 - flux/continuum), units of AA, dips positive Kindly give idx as 2.8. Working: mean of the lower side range 19.3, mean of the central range 16.5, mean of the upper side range 16.6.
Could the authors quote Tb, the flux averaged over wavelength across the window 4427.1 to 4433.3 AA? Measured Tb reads 17.2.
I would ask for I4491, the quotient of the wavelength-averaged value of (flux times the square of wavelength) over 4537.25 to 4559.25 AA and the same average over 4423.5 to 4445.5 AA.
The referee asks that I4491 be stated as 1.12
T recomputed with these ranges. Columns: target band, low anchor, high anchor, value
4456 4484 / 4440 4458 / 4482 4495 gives 1.4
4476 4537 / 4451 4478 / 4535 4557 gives -3.4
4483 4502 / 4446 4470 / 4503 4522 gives 0.8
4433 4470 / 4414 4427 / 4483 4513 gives 1.5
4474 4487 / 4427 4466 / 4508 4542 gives -1.1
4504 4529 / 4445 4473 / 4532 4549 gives -2.7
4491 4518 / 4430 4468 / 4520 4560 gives -2.9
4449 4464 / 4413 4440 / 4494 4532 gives 1.0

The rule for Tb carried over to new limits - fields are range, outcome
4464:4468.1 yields 16.5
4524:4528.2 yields 15.9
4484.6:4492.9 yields 17.3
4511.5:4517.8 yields 18.1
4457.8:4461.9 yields 13.8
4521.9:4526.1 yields 16.7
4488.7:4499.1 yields 16.4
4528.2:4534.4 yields 13.8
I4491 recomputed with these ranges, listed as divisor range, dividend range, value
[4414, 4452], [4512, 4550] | 1.06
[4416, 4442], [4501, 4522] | 1.22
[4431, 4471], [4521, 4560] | 1.05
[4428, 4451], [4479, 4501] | 1.05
